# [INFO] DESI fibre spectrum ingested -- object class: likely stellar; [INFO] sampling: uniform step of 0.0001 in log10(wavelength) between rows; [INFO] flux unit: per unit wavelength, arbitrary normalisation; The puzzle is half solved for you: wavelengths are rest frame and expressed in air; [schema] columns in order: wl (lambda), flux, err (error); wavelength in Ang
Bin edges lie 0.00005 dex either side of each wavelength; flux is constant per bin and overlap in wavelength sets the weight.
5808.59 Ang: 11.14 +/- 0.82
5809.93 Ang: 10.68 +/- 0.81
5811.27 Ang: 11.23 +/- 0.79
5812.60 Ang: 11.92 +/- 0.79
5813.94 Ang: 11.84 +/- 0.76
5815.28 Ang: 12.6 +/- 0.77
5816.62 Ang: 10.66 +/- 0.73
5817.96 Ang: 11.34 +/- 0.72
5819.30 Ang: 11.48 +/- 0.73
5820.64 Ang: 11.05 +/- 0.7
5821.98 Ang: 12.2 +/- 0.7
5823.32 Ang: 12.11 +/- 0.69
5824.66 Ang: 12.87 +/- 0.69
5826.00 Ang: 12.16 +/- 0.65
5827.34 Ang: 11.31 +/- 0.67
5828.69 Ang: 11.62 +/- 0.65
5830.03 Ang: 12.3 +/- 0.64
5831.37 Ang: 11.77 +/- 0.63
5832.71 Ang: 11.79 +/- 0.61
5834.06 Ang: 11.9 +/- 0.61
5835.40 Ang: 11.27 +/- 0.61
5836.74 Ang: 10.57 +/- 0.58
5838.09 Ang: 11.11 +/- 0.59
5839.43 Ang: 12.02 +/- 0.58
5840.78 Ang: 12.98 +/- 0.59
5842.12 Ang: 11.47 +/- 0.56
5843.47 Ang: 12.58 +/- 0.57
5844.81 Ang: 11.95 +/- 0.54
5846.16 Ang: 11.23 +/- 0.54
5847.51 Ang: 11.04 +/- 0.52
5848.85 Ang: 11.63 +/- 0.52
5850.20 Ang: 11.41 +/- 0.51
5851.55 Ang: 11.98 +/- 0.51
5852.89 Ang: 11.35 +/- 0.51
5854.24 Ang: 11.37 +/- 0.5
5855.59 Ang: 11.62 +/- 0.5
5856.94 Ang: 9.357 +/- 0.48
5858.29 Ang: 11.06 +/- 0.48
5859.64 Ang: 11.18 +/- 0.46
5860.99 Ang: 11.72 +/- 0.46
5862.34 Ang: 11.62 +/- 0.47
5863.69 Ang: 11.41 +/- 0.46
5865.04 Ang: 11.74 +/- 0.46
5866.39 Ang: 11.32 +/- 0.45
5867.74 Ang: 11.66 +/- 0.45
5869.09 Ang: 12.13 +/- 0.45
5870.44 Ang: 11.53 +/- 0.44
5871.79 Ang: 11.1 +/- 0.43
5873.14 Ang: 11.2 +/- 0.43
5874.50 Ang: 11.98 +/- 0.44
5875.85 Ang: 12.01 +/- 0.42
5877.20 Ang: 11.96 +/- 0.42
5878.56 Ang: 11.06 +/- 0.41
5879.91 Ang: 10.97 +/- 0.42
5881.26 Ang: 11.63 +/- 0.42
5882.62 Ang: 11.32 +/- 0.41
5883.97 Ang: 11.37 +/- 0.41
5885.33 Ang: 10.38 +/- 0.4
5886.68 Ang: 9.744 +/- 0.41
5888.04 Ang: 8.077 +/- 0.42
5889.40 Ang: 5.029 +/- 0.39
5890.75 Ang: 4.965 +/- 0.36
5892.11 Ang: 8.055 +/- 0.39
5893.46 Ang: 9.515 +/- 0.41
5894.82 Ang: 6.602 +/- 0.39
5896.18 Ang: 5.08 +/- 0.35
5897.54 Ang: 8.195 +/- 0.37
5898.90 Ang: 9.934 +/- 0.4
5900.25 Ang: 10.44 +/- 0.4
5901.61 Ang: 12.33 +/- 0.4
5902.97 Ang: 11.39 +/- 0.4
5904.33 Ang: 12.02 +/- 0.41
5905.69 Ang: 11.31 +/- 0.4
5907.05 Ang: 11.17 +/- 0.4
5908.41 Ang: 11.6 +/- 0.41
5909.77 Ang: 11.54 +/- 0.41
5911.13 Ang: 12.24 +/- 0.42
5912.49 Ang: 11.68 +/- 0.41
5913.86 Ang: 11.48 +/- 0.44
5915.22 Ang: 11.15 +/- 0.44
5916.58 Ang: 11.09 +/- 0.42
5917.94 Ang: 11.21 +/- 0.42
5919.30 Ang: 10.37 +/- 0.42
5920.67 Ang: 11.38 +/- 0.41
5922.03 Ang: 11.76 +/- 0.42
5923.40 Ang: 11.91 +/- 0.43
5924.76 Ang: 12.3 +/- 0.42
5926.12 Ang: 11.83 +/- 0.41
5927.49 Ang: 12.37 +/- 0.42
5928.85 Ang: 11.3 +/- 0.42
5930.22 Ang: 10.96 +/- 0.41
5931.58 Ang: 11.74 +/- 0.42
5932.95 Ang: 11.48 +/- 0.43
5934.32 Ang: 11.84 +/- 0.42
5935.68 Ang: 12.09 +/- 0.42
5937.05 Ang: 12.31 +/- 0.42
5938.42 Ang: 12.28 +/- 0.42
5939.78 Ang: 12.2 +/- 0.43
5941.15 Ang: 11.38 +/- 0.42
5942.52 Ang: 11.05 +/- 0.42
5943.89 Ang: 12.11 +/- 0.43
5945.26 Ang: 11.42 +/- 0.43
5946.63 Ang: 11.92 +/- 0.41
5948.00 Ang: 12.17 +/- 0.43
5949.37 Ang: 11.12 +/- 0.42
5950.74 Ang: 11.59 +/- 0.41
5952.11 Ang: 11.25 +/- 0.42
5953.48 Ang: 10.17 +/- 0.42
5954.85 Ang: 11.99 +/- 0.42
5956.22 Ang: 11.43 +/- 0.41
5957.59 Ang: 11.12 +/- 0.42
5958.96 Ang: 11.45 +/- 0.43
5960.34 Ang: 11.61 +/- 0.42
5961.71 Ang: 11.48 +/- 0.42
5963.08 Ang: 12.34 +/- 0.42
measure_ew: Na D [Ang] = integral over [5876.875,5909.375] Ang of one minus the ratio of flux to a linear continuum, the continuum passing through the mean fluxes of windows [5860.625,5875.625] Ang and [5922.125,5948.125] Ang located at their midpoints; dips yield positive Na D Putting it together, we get 5.4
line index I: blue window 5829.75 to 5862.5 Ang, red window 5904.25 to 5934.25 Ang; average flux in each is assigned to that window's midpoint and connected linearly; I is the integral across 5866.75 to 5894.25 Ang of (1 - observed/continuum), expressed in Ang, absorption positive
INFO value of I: 3.0 Ang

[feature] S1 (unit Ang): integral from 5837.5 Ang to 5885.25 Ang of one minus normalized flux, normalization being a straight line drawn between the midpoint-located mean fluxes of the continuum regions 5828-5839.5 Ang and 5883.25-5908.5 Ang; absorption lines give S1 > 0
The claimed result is -4.4 Ang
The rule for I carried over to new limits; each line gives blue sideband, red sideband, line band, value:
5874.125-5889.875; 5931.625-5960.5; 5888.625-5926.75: 2.5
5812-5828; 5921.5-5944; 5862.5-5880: 0.4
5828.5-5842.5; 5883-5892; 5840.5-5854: -0.9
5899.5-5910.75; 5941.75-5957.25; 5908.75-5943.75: -0.5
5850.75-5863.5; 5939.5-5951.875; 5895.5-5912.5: 1.2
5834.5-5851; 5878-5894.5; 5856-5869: -0.9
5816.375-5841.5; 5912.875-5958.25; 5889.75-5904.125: 3.6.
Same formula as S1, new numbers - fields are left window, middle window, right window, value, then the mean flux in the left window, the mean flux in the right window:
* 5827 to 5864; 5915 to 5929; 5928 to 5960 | 0.0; 11.5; 11.6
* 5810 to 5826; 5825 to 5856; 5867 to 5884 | -0.1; 11.7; 11.5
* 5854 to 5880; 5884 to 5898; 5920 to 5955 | 4.6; 11.4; 11.7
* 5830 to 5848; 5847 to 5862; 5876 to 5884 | 0.4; 11.7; 11.4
